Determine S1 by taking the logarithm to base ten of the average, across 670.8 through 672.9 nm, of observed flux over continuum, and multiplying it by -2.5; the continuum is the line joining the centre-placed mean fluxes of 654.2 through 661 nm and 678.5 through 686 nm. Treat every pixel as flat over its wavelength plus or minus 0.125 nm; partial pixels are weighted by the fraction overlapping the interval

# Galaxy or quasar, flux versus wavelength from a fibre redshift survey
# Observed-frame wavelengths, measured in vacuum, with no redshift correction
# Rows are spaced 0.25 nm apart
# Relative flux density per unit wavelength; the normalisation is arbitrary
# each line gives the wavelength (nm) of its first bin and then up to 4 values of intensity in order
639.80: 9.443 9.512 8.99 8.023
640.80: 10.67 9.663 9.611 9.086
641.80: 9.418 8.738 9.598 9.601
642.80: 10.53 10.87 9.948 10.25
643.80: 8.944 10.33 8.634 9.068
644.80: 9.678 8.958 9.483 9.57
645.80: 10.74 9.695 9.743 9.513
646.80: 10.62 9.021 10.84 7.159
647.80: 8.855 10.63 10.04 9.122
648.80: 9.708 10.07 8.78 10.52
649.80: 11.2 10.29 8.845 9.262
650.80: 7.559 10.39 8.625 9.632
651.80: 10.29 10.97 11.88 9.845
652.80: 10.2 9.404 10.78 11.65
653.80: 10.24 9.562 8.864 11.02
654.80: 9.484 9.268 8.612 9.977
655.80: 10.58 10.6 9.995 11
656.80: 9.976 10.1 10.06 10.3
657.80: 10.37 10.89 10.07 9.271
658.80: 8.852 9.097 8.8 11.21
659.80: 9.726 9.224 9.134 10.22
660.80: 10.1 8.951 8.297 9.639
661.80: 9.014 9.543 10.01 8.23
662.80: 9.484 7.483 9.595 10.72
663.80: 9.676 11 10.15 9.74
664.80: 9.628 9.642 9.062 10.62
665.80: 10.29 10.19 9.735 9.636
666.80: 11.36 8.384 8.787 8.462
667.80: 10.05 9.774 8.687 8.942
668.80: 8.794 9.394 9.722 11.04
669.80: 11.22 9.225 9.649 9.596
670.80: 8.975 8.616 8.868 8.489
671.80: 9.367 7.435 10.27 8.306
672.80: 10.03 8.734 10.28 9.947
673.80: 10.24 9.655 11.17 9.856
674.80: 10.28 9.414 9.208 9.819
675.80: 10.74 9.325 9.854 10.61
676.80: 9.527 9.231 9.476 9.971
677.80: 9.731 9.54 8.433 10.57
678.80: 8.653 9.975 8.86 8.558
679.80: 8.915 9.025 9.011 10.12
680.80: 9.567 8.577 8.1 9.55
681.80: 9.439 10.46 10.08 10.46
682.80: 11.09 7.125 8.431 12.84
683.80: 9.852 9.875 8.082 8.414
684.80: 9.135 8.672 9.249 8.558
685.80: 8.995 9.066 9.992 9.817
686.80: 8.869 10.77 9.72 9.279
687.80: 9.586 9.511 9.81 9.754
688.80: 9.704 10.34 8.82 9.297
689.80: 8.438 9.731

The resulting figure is 0.08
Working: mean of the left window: 9.87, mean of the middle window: 8.91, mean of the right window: 9.33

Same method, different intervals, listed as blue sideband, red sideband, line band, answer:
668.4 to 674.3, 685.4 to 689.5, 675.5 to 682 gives 0.01 mag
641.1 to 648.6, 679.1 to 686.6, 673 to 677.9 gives -0.05 mag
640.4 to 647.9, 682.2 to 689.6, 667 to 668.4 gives 0.05 mag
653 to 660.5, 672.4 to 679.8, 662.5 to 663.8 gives 0.07 mag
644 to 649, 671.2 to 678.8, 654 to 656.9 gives -0.04 mag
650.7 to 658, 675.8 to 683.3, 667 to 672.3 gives 0.05 mag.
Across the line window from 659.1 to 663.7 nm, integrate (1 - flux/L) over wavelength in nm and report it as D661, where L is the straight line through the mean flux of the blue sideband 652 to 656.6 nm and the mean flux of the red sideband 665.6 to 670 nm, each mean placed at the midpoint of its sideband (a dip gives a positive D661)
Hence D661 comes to 0.24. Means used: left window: 10.2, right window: 9.68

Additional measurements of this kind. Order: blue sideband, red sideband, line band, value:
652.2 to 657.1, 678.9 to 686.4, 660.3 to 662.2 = 0.11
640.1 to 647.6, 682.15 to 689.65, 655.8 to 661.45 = -0.17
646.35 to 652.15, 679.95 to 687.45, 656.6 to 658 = -0.09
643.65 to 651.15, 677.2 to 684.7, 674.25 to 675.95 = -0.10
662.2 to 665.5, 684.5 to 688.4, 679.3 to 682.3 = 0.06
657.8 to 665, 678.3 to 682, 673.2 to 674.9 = -0.16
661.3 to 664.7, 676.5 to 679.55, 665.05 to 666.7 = -0.07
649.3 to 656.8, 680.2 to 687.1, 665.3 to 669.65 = 0.05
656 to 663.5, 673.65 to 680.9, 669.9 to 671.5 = 0.08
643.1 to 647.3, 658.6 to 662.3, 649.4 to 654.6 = -0.25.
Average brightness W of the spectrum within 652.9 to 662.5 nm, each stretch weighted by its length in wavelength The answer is 9.83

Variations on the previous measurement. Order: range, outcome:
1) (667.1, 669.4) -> 9.15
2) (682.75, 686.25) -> 9.22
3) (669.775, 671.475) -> 9.32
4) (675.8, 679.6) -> 9.55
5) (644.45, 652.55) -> 9.72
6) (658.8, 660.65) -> 9.57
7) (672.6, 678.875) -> 9.76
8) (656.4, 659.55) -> 9.95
